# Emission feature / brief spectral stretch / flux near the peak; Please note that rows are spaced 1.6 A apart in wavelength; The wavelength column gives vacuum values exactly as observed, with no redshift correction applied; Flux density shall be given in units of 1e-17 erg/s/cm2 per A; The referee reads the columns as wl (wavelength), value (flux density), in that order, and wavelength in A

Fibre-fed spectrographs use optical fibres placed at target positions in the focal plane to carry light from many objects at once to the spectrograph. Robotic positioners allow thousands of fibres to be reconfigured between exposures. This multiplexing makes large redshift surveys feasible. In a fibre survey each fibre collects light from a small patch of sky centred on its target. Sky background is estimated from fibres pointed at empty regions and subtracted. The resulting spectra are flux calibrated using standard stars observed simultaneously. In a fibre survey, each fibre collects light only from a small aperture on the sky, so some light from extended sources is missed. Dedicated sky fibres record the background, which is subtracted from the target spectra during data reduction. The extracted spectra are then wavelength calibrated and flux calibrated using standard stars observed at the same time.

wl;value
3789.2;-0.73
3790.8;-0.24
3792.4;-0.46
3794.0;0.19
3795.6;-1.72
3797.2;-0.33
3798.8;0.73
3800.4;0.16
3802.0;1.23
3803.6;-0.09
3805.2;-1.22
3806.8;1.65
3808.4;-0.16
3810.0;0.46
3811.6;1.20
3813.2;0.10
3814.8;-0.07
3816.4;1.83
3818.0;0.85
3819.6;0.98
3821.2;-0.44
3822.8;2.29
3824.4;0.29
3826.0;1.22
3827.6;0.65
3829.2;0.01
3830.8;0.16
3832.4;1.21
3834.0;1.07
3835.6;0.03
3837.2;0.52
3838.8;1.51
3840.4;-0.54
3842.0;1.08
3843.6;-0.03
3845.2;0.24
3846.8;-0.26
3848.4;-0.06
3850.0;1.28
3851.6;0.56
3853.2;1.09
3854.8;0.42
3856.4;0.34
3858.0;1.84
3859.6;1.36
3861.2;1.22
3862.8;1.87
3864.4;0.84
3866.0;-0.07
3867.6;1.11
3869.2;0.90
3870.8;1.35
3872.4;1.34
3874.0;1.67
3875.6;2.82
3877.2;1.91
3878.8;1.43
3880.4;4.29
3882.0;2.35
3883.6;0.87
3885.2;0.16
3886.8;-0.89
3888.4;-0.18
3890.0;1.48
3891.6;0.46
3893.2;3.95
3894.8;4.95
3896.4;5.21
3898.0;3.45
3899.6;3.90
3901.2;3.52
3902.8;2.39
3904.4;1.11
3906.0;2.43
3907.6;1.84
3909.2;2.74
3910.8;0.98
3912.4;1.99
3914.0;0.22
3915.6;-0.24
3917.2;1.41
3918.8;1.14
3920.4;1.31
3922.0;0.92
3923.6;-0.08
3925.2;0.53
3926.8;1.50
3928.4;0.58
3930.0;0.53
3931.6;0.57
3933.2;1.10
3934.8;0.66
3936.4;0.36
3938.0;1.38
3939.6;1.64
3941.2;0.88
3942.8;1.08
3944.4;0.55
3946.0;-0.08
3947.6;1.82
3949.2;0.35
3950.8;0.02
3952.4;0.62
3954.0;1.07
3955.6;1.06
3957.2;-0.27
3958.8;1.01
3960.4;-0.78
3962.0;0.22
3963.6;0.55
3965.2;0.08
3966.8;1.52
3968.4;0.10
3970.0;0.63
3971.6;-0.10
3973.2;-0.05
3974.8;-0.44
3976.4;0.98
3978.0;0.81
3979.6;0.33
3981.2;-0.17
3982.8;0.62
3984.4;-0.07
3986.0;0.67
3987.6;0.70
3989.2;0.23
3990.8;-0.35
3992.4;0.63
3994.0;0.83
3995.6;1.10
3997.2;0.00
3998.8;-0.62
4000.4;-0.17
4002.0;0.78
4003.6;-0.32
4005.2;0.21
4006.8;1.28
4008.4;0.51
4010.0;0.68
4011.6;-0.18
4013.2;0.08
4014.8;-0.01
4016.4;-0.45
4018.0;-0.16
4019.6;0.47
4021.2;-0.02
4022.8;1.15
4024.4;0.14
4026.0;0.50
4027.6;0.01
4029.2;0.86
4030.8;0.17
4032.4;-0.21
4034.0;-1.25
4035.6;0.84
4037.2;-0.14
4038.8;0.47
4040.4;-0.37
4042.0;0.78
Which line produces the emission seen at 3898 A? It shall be Lyman alpha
